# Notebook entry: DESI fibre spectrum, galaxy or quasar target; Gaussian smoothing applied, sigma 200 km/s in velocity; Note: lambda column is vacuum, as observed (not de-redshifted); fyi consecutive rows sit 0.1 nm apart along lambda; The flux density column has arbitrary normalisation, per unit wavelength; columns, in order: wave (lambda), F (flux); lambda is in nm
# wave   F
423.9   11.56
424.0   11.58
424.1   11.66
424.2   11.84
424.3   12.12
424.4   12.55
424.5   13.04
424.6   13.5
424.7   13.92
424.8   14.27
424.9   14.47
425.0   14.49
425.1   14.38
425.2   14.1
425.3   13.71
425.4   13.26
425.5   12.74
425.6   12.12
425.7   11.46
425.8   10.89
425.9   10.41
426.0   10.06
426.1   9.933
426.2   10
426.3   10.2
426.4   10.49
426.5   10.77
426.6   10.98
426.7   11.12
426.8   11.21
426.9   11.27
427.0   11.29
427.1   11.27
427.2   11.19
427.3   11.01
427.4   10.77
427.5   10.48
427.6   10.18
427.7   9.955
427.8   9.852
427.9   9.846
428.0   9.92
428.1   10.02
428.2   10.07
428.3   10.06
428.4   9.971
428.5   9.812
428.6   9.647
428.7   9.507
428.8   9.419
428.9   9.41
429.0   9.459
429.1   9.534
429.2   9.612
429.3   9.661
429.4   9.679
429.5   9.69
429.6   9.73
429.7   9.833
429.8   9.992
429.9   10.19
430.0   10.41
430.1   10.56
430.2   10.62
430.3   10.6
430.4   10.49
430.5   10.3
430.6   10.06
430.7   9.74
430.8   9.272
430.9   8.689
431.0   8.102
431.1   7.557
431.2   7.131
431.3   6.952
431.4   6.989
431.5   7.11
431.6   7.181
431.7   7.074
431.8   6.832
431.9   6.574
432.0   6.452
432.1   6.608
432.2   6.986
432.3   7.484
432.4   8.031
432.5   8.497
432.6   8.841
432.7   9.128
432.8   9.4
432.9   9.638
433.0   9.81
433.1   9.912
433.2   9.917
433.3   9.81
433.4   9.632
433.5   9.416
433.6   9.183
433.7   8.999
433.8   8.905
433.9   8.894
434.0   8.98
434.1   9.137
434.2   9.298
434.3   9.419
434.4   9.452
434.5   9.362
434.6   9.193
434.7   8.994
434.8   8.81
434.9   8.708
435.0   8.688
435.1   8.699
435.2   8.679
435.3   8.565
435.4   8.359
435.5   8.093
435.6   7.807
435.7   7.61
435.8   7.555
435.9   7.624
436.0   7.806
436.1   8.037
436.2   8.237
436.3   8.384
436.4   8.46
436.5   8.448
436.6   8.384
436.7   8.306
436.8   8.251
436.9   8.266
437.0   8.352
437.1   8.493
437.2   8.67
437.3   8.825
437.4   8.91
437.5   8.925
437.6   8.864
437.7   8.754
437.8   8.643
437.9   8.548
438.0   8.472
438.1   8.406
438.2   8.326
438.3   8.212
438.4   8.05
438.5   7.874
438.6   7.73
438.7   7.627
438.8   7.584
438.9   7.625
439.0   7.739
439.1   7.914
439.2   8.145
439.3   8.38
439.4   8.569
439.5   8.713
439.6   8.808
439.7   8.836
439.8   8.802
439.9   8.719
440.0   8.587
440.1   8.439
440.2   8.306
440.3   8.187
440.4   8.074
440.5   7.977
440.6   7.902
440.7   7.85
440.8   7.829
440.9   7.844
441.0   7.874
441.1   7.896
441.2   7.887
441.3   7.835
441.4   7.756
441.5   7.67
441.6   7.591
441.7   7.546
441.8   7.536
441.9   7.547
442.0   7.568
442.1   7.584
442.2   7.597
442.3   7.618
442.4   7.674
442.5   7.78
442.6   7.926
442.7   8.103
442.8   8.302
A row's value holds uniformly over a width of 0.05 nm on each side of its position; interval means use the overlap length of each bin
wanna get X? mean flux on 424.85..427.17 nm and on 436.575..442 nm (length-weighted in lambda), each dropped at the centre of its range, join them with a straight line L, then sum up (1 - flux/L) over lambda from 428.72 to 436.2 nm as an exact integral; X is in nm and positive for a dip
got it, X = 0.89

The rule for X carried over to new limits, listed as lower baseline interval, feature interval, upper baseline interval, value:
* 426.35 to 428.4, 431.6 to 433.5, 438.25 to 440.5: 0.23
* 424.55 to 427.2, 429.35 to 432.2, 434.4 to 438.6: 0.46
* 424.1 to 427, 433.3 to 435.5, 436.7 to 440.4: 0.13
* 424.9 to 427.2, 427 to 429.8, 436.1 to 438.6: 0.26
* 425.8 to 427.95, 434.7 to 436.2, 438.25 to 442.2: 0.12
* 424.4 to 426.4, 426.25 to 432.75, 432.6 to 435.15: 0.90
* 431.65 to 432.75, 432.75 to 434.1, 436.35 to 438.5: -0.29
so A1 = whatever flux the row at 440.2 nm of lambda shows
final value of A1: 8.306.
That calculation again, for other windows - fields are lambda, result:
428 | 9.92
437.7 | 8.754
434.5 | 9.362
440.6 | 7.902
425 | 14.49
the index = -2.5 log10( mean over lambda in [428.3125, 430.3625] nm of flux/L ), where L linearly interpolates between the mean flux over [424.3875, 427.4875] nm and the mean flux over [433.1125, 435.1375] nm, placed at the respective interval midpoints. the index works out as 0.096 mag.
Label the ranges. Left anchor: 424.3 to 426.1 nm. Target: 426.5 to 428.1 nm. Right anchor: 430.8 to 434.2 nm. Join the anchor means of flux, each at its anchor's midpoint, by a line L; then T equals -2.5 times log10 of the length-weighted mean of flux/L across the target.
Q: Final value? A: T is 0.083 mag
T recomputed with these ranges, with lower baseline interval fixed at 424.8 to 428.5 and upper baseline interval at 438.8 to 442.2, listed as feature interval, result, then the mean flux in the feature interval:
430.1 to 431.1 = 0.07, 9.69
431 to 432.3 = 0.39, 7.02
